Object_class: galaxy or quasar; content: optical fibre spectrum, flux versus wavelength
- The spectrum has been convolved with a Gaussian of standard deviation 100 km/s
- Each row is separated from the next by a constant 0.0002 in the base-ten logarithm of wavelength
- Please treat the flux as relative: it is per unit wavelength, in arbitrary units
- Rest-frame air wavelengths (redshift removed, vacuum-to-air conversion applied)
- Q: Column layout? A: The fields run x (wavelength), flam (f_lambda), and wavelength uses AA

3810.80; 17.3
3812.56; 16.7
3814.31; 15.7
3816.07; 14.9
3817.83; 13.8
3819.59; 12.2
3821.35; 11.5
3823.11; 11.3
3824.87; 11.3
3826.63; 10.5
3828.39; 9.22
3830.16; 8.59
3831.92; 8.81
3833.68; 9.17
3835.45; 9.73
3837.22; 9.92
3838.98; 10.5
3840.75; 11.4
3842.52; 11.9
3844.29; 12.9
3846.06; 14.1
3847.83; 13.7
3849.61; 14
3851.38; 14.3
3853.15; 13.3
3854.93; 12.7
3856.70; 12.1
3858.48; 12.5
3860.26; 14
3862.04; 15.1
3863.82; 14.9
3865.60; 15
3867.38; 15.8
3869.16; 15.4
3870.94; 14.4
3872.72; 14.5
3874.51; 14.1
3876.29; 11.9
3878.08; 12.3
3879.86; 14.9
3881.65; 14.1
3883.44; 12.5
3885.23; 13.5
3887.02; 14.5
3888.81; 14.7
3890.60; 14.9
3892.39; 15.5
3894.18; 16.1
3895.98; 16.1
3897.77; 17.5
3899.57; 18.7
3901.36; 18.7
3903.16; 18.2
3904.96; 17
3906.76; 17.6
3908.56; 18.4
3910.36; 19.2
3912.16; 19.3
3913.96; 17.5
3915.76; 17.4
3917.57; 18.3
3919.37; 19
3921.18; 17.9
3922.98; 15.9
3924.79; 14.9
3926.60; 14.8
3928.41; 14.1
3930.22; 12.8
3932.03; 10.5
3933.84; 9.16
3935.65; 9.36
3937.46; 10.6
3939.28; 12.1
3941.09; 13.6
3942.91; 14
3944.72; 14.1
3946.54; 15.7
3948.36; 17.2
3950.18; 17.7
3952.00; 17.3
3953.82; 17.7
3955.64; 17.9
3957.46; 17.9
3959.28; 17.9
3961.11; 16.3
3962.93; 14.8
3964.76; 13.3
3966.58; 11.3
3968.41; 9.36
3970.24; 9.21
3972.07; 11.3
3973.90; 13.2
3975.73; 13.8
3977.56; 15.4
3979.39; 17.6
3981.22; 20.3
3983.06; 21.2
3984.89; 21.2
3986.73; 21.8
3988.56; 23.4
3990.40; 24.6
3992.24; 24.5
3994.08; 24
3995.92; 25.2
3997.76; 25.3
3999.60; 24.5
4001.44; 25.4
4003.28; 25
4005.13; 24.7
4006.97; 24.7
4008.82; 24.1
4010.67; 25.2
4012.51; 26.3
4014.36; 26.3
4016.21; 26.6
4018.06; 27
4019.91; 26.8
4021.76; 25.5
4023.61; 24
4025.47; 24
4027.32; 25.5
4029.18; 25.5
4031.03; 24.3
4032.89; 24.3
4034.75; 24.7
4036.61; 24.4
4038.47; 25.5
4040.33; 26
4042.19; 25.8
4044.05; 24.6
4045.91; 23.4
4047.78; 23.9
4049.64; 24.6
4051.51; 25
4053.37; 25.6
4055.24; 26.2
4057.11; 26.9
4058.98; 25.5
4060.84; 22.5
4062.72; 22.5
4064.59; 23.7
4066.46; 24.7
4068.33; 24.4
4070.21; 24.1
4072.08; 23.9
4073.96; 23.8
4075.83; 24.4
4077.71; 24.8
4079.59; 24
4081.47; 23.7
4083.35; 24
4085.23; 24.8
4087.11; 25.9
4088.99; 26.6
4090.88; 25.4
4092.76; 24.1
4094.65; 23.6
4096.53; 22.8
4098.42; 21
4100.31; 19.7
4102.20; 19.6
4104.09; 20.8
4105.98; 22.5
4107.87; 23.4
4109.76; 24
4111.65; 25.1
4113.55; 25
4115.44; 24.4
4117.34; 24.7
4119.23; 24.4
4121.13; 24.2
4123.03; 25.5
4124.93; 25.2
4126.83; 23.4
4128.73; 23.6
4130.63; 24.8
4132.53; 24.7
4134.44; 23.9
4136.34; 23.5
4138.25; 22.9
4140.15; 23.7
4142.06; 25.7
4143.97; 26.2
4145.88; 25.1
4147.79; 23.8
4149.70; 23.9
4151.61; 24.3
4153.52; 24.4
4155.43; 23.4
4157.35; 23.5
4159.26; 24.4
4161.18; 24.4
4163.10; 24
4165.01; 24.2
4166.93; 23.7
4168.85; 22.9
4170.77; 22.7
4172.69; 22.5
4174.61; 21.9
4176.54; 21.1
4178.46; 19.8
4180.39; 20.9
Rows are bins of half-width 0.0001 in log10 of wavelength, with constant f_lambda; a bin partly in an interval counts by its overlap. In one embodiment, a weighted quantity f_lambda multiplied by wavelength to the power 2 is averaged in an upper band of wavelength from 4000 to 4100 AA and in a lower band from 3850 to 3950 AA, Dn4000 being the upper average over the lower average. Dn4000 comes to 1.78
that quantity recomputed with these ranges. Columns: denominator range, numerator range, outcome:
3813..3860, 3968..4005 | 1.81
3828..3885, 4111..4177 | 2.17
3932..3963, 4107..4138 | 1.79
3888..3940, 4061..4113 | 1.64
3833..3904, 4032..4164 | 1.93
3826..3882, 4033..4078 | 2.15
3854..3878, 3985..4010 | 1.86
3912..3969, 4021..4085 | 1.74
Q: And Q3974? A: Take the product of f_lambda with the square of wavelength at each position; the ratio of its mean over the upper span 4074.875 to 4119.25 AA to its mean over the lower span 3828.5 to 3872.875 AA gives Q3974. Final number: 2.1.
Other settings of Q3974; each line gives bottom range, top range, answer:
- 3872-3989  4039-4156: 1.69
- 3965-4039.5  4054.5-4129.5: 1.13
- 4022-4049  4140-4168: 1.04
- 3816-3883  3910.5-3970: 1.24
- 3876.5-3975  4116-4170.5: 1.79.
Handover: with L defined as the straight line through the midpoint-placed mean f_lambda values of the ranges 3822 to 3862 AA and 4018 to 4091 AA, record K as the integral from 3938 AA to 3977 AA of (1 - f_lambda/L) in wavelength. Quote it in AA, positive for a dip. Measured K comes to 8.77 AA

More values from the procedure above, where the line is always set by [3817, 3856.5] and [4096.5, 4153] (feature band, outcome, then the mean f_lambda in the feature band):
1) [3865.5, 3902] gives -3.73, 15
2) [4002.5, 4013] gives -3.42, 24.9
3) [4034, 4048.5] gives -3.28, 24.8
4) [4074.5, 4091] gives -2.11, 24.8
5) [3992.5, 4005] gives -4.36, 24.9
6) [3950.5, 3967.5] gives 0.64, 16.1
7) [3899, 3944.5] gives -1.32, 15.5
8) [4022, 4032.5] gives -2.71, 24.7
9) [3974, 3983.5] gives 0.27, 17.1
